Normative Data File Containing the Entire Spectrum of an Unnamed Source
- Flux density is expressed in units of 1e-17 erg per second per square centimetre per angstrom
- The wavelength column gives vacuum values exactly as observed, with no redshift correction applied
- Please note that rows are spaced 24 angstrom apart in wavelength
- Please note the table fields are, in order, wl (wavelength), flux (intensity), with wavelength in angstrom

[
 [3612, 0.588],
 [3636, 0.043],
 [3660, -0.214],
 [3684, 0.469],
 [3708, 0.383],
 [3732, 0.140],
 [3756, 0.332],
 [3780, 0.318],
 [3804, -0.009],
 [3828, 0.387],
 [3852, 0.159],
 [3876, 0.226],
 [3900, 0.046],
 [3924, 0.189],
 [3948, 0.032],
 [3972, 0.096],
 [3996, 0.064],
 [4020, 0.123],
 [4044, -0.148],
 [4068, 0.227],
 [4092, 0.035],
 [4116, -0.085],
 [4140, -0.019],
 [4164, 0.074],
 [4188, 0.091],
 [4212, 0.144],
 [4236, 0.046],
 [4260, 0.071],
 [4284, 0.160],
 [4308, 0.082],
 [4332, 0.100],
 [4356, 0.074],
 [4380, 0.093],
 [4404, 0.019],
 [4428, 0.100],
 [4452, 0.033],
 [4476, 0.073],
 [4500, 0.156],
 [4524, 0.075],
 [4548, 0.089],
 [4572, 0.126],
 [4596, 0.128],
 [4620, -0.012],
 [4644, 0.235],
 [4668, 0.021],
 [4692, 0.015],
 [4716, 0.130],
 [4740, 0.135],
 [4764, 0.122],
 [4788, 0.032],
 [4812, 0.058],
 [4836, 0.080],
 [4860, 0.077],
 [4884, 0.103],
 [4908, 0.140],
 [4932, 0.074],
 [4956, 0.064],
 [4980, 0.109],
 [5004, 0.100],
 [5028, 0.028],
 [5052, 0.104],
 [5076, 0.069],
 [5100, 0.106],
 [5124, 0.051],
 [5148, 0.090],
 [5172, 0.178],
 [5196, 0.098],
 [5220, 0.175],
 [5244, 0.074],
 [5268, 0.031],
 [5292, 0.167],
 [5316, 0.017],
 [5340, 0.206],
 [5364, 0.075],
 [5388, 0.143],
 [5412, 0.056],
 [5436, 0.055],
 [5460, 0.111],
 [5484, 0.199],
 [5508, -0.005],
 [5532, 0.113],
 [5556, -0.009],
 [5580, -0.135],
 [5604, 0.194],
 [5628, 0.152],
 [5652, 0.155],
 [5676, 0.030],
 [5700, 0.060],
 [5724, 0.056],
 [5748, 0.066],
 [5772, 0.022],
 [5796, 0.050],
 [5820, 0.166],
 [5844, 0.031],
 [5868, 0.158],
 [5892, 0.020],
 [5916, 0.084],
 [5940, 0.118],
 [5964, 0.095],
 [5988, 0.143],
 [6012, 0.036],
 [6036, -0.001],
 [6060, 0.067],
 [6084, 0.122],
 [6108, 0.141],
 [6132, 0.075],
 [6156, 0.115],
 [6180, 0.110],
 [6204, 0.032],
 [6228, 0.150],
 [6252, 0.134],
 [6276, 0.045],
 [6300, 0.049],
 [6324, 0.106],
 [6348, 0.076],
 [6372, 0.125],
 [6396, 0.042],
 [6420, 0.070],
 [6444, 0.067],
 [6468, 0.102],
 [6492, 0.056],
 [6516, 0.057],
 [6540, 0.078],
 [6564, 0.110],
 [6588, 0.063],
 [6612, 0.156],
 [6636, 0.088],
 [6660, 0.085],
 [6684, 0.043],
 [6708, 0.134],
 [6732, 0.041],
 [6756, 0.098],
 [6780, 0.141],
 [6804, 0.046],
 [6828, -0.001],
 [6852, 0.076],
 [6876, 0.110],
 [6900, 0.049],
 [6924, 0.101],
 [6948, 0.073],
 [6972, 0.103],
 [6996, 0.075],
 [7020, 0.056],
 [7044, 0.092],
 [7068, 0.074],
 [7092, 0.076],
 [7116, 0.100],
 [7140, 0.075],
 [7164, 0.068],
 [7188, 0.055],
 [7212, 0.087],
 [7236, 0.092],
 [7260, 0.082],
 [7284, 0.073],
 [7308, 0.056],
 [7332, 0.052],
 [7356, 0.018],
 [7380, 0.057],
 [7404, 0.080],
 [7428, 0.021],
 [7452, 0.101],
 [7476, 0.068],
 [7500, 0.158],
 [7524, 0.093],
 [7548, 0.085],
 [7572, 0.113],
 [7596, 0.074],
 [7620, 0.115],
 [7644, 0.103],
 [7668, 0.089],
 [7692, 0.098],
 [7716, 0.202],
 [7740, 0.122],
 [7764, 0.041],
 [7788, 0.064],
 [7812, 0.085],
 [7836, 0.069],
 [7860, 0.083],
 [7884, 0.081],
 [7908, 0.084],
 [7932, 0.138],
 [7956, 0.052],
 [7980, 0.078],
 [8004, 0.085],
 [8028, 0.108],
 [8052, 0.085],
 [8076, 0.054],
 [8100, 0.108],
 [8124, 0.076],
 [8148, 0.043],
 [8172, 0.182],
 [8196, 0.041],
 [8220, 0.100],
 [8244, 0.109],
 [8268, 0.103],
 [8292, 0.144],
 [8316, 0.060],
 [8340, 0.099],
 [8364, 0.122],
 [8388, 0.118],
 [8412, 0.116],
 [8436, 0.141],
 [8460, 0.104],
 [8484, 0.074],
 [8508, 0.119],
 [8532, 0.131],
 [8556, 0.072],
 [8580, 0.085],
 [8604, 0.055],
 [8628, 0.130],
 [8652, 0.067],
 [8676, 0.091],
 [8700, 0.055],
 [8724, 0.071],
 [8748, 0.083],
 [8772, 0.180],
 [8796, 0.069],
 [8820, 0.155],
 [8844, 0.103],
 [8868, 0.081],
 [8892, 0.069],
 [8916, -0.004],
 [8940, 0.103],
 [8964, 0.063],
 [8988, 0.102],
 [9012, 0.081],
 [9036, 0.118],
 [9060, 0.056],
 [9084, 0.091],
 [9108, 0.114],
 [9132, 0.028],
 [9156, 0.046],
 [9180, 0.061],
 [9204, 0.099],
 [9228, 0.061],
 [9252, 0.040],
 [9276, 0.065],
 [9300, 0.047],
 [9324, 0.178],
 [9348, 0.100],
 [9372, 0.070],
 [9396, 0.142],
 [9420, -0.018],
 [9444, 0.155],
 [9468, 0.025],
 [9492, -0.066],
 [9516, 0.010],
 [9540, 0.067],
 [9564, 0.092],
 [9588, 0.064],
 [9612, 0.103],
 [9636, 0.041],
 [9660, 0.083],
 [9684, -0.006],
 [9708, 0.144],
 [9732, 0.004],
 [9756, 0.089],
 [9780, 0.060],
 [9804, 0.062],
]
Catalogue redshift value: 0.25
